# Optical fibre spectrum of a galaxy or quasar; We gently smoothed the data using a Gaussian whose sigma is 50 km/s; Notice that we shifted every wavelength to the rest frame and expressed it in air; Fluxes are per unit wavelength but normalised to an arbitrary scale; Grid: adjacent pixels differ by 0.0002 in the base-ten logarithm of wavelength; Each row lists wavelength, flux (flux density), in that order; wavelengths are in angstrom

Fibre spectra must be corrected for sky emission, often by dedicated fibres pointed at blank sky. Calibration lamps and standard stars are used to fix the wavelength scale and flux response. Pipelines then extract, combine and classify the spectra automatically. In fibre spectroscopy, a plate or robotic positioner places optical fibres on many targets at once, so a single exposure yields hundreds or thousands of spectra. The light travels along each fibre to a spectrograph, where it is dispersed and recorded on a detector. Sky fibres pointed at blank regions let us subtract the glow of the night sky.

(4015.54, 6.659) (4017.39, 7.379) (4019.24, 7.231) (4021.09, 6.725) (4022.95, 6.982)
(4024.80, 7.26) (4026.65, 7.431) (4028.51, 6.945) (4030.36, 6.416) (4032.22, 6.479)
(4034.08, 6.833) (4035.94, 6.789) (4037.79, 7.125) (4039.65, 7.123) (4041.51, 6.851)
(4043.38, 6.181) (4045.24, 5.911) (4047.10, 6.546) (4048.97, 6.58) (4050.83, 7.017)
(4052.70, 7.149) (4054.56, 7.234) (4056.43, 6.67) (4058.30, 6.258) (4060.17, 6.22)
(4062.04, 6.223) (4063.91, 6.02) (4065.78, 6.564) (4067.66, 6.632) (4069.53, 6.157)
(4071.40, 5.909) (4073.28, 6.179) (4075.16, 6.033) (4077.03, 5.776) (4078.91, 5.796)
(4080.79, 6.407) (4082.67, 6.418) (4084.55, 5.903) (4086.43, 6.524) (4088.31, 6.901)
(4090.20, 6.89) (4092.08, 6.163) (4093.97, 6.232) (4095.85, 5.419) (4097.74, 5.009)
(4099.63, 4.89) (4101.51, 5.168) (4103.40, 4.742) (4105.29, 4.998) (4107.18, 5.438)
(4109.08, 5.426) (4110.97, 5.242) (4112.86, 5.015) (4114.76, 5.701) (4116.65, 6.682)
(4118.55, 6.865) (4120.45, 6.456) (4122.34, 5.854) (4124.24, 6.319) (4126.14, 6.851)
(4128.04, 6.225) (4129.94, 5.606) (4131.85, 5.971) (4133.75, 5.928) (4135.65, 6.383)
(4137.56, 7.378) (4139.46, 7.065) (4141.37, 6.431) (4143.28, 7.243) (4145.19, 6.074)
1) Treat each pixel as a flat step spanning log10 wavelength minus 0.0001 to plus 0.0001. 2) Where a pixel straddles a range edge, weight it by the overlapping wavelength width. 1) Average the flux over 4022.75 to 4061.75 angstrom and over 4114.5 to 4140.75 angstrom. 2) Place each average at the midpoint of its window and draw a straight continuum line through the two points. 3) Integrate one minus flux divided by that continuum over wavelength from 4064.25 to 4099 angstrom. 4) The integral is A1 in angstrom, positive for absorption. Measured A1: 2.3 angstrom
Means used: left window 6.75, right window 6.4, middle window 6.15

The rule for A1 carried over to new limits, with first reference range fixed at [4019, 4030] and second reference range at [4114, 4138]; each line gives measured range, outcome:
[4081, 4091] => 0.1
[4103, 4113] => 2.0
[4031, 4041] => 0.2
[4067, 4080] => 1.2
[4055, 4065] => 0.7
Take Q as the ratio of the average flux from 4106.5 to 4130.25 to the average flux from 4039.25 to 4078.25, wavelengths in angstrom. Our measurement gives 0.93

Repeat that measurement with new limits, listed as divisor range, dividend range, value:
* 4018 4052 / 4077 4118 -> 0.85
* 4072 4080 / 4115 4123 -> 1.08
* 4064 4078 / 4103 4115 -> 0.85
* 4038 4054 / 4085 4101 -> 0.89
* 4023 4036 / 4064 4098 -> 0.90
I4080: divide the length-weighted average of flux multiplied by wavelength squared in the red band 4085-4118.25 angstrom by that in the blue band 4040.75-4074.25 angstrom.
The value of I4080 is 0.9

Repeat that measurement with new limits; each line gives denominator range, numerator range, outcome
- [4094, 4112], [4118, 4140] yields 1.24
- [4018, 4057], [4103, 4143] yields 0.93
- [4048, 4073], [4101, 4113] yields 0.81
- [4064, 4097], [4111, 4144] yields 1.04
